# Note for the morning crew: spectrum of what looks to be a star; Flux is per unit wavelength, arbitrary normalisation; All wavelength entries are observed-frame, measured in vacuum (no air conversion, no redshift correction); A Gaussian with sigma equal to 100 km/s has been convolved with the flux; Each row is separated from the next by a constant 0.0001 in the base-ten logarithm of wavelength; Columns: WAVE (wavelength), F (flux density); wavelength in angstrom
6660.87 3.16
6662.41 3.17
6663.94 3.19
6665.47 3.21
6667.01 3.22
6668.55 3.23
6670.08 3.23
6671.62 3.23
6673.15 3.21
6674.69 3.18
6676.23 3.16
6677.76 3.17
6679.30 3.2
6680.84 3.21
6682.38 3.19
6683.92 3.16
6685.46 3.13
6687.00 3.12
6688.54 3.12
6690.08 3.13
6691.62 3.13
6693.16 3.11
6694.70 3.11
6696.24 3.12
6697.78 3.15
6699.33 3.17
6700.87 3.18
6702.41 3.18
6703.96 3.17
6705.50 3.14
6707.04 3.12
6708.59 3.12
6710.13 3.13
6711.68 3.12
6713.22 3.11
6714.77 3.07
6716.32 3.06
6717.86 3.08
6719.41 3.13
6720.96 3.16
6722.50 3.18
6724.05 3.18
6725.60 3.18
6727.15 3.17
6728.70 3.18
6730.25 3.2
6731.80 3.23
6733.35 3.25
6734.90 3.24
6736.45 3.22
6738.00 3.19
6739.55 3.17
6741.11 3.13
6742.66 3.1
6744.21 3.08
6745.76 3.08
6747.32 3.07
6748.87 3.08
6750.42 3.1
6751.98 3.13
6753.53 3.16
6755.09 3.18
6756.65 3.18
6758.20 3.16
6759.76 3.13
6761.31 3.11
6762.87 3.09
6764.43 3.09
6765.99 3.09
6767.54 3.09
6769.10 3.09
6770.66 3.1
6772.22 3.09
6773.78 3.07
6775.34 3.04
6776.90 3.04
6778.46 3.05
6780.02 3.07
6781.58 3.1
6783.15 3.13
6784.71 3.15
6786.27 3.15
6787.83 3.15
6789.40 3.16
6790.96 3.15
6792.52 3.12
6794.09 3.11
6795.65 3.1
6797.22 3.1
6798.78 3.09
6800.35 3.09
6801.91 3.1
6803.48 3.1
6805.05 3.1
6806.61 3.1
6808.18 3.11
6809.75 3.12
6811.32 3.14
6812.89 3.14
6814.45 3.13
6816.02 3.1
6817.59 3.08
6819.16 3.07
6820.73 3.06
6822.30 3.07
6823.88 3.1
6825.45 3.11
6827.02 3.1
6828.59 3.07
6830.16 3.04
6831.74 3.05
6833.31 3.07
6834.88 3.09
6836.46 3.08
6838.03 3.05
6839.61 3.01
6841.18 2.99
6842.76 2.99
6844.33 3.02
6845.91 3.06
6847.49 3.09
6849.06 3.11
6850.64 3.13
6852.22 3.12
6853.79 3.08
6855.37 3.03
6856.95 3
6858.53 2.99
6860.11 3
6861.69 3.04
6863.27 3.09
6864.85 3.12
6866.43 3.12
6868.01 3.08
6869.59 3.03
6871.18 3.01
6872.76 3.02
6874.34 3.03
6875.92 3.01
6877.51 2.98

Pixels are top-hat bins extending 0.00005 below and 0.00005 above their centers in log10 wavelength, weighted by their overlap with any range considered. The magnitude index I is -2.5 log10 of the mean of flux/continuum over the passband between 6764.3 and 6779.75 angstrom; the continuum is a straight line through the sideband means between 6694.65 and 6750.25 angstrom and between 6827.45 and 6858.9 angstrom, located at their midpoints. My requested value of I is 0.01 mag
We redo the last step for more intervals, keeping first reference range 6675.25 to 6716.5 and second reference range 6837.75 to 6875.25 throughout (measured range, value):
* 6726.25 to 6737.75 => -0.03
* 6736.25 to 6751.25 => 0.00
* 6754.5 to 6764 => -0.01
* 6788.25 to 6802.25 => -0.01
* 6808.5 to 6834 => -0.01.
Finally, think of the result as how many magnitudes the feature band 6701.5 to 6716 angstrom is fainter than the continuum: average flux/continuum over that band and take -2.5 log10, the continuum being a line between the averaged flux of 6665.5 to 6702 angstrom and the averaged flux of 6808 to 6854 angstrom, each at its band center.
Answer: 0.009 mag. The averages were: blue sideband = 3.17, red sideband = 3.08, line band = 3.13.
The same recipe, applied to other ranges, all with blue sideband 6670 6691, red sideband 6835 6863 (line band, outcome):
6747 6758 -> -0.01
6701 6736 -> 0.00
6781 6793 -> -0.02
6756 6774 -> 0.00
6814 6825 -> -0.01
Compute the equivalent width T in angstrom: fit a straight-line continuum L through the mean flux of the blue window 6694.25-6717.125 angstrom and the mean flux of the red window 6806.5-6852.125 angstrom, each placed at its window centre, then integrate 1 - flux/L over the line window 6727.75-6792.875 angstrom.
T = -0.4 angstrom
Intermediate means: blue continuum 3.13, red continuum 3.08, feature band 3.13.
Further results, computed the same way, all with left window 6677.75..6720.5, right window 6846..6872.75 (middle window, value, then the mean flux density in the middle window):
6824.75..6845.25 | 0.2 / 3.05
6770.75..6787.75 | 0.0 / 3.09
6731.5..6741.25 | -0.3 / 3.21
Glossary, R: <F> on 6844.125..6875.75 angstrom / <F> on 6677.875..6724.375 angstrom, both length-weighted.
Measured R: 1.0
